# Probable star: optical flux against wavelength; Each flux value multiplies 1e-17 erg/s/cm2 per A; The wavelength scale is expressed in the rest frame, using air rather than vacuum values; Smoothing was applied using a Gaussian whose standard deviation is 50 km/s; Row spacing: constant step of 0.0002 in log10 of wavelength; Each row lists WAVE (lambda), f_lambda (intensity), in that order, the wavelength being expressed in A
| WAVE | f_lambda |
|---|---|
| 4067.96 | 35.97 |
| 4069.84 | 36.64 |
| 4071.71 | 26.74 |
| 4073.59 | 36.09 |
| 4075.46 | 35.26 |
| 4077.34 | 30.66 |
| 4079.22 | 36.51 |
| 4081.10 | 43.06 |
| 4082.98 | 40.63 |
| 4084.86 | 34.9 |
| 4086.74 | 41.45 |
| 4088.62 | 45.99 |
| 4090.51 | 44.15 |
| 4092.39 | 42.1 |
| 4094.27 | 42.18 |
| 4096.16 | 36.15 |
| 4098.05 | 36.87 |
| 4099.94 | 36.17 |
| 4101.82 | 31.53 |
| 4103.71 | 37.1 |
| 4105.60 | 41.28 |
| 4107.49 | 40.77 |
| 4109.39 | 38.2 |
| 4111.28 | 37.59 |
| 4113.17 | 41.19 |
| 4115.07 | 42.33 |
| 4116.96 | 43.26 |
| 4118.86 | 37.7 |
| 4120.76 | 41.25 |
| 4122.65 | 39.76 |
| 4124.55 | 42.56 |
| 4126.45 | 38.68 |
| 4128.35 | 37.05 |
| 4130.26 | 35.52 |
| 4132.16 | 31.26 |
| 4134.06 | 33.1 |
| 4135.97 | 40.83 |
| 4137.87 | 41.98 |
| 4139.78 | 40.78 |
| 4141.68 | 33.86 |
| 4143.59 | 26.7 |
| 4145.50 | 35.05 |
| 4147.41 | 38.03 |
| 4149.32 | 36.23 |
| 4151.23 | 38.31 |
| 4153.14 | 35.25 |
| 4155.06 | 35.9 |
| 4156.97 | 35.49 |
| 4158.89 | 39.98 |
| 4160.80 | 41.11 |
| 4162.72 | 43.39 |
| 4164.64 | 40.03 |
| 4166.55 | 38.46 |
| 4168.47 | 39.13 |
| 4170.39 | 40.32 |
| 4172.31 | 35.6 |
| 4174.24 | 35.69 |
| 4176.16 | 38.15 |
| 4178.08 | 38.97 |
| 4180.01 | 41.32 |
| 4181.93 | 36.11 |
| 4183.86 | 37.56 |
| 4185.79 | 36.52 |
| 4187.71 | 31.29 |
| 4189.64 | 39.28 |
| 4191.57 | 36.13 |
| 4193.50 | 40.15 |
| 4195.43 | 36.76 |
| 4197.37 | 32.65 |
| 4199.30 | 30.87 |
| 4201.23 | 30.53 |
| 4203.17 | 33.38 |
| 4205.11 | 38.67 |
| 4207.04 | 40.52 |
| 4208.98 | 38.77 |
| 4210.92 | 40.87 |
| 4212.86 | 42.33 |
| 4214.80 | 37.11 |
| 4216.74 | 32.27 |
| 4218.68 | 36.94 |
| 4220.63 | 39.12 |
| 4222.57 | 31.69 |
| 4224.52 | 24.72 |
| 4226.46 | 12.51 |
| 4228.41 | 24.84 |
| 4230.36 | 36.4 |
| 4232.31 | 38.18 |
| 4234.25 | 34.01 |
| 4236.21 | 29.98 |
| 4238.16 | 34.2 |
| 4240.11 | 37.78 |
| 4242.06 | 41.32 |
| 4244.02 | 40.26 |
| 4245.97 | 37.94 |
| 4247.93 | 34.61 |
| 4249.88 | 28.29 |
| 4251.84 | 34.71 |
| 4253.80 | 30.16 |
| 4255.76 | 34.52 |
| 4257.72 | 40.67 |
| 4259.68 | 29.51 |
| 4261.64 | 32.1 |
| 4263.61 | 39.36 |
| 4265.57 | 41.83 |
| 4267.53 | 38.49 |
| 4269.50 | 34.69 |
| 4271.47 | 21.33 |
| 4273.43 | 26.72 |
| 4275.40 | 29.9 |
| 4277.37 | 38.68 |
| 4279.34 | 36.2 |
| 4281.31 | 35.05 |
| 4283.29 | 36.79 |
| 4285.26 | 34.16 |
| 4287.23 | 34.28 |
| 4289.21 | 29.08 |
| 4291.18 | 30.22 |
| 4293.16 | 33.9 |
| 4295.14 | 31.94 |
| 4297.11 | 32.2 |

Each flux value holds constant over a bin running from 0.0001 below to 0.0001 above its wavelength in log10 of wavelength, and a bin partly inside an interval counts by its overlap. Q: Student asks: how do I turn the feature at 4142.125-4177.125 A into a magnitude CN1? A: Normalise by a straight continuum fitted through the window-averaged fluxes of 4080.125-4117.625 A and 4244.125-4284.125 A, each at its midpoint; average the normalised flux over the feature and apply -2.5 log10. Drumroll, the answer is 0.01 mag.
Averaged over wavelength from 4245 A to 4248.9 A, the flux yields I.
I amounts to 36.2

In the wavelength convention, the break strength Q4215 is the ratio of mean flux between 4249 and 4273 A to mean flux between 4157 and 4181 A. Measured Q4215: 0.9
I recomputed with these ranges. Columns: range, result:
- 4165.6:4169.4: 38.8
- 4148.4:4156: 36.4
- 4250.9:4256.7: 33.1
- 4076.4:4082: 36.7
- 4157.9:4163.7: 41.4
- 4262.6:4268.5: 39.9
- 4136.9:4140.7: 41.4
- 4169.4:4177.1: 37.4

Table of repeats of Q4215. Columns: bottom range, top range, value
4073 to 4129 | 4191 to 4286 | 0.88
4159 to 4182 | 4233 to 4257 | 0.89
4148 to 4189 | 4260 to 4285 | 0.90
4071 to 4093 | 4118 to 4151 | 0.97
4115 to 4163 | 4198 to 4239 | 0.89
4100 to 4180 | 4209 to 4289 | 0.90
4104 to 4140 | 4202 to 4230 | 0.86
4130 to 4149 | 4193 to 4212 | 1.01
